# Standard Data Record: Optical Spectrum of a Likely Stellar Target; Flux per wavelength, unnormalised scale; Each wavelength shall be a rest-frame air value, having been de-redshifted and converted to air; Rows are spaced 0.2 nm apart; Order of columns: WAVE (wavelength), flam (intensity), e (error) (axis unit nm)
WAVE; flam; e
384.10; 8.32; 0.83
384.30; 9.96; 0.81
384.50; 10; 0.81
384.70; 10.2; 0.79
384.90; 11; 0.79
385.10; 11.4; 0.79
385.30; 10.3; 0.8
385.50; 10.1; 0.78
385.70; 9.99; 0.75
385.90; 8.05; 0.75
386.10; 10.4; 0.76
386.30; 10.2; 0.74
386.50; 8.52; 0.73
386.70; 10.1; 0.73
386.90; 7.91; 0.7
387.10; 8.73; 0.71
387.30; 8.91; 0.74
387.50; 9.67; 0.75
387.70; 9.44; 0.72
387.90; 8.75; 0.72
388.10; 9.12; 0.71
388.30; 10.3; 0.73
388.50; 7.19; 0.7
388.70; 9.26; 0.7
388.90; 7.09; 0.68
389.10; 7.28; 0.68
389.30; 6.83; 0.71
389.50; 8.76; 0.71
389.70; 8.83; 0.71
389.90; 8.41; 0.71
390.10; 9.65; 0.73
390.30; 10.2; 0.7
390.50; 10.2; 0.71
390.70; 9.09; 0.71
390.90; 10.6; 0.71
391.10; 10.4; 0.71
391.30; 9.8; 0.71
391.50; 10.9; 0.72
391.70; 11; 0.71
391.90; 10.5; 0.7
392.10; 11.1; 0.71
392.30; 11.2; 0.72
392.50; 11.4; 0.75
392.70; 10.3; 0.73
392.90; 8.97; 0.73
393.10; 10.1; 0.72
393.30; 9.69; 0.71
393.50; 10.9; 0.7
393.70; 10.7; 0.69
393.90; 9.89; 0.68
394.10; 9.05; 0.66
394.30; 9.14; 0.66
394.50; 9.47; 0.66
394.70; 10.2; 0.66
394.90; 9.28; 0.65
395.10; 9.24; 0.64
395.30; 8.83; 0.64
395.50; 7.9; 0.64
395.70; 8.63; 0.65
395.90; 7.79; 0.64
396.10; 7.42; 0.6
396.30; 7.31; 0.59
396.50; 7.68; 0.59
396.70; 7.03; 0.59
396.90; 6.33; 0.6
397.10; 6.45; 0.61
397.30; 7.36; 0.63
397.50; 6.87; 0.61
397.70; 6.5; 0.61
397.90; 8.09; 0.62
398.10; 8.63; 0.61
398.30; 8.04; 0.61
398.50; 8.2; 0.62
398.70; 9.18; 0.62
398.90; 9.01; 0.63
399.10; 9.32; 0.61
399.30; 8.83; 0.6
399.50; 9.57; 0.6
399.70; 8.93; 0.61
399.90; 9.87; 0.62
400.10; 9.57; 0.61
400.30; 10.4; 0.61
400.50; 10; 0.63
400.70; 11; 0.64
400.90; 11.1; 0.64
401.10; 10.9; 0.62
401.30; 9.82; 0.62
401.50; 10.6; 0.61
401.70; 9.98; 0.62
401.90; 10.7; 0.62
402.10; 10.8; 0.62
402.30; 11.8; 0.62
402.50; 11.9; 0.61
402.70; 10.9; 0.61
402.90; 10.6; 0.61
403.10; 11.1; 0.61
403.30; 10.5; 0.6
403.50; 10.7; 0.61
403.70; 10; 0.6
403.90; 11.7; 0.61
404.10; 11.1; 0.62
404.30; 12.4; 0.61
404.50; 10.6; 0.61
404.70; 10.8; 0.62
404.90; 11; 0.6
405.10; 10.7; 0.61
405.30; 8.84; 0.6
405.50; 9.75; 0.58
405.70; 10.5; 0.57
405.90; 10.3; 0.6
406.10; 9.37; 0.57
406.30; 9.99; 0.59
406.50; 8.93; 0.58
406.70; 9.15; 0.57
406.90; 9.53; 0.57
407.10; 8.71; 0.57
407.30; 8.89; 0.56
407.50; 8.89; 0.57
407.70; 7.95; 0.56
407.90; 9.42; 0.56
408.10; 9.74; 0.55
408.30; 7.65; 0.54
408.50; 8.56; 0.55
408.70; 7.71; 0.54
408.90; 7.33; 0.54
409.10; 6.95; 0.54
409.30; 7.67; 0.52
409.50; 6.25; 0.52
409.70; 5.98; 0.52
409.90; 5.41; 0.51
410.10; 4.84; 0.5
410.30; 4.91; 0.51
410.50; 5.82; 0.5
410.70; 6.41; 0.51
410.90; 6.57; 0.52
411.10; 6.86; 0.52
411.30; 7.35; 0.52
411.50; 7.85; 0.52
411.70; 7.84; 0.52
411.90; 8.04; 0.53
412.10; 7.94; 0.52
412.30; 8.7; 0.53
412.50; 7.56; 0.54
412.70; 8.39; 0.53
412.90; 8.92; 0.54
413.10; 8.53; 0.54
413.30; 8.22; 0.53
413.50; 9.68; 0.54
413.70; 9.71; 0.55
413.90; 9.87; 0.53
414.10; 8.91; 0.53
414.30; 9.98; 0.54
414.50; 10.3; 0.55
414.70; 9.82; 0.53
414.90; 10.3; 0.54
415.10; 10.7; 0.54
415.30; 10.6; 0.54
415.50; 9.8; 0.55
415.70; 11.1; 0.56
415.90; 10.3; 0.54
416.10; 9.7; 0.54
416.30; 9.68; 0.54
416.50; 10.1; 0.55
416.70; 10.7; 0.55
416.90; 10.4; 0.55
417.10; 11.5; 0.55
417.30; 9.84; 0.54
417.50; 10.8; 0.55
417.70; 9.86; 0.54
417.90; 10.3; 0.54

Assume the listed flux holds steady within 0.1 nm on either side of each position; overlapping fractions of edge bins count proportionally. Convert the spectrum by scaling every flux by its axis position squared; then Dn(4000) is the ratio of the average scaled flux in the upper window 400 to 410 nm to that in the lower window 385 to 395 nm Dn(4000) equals 1.1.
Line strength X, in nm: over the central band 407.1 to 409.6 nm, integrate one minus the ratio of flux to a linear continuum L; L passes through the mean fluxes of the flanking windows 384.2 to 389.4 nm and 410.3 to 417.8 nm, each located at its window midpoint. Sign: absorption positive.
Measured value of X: 0.280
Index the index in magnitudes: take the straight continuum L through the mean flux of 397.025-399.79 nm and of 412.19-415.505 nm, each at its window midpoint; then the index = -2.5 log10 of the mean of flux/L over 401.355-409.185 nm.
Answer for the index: -0.138 mag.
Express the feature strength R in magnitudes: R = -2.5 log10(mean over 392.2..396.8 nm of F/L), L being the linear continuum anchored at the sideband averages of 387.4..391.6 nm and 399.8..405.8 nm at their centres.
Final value 0.05 mag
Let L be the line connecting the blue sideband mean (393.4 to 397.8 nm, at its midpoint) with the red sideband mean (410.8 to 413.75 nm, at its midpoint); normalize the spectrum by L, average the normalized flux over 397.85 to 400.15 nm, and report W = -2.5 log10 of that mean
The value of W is -0.079 mag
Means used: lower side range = 8.36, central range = 8.94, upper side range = 8.12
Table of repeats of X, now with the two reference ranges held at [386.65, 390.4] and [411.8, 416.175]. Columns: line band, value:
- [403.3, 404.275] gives -0.19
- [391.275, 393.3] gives -0.38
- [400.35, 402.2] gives -0.30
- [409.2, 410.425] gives 0.46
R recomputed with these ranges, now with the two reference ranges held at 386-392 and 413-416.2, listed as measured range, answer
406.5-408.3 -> 0.09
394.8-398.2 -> 0.22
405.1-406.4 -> -0.02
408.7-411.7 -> 0.43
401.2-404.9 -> -0.14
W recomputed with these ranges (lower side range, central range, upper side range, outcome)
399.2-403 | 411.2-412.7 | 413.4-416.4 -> 0.26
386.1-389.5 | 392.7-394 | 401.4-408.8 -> -0.10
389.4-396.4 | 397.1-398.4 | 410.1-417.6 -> 0.25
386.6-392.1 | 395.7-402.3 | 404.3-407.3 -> 0.09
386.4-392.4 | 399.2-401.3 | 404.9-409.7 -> -0.11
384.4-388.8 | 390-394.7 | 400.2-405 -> -0.02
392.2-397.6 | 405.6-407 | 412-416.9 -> -0.05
